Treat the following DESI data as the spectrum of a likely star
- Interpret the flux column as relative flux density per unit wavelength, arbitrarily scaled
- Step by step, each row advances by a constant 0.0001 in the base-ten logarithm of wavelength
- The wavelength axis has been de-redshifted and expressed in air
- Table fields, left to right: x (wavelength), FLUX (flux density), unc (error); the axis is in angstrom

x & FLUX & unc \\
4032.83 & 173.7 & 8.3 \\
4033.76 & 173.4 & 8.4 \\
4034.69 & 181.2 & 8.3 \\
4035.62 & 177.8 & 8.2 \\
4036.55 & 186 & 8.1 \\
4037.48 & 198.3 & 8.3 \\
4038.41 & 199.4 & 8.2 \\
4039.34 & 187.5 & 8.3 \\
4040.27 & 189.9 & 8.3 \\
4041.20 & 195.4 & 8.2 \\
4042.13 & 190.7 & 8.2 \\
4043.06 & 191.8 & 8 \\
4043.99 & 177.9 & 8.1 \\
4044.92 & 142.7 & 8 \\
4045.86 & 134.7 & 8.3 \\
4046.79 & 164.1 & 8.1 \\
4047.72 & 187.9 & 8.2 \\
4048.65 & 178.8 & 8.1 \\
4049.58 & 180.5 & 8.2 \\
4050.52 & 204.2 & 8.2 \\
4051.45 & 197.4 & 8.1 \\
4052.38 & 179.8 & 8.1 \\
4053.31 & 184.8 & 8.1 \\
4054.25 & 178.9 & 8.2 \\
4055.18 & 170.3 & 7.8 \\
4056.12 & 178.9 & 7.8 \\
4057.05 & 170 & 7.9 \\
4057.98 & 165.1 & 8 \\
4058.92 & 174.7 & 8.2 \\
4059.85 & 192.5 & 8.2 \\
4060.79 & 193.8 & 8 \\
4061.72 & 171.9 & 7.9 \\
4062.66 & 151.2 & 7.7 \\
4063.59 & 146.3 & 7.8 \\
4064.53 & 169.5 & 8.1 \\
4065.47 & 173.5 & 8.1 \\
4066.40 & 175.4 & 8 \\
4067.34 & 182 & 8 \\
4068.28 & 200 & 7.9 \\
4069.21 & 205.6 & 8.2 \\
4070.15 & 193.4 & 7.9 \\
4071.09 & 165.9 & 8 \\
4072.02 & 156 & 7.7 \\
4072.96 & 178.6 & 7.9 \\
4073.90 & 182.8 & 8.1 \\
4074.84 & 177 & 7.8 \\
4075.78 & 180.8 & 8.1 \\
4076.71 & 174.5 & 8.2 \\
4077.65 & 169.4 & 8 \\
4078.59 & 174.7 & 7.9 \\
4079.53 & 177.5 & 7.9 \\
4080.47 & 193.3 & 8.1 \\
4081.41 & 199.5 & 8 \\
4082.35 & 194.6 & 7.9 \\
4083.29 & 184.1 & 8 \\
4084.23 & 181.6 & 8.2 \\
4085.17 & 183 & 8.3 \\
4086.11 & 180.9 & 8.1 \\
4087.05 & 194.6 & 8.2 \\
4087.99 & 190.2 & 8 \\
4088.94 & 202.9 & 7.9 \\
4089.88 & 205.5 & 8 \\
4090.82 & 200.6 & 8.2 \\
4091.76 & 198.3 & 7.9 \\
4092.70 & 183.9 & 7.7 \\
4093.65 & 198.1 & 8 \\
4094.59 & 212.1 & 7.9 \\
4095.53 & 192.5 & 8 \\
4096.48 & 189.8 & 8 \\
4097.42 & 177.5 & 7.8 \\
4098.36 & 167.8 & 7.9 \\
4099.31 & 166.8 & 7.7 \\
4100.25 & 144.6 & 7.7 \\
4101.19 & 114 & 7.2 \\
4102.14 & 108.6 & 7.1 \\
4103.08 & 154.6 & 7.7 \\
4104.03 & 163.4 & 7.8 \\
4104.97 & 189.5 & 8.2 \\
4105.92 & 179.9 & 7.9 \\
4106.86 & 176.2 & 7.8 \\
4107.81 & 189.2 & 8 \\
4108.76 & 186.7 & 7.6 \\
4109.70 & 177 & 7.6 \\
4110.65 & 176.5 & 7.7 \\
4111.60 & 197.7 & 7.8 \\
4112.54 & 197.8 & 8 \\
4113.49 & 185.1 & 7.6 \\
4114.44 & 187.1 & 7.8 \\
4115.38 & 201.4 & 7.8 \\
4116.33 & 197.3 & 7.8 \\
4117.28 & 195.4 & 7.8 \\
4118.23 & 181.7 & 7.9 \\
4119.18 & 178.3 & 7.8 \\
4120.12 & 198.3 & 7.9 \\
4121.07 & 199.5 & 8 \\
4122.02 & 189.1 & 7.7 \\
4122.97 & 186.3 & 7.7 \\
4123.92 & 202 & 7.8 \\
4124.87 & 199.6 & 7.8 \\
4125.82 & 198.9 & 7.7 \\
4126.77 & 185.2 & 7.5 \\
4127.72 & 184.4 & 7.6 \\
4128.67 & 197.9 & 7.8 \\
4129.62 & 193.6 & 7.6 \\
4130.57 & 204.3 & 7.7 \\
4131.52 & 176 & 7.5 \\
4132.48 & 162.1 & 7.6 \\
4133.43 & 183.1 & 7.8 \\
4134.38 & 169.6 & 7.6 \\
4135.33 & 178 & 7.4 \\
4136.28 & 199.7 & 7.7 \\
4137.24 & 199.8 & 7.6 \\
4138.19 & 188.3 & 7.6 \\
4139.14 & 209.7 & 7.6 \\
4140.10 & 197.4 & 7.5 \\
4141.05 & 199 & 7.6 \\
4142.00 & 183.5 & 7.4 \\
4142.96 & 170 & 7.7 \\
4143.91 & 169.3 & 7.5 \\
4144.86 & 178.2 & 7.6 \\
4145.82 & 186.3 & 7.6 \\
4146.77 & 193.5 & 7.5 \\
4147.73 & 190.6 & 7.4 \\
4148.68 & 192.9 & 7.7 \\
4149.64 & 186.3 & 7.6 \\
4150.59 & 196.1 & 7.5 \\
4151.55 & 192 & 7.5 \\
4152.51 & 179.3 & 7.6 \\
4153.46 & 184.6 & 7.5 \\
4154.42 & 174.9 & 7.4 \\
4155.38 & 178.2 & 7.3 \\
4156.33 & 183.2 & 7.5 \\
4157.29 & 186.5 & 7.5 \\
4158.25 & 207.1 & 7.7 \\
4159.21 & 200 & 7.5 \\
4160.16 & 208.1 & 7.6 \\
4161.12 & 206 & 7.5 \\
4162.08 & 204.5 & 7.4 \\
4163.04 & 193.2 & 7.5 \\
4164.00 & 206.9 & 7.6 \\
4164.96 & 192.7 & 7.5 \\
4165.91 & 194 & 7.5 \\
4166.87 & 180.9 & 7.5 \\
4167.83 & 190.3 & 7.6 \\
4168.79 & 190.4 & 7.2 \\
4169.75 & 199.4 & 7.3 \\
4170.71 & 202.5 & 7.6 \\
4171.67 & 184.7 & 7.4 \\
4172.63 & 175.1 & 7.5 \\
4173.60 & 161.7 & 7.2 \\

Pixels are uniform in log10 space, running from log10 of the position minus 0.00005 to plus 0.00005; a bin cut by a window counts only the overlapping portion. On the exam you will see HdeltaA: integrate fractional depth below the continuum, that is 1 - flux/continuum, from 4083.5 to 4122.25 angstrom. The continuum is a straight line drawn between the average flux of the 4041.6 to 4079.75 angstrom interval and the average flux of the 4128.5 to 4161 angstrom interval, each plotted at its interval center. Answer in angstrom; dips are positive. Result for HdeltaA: 0.0 angstrom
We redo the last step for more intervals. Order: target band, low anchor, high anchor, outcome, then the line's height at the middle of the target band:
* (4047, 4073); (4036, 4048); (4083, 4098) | 0.8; 185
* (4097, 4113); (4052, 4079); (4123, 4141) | 1.4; 185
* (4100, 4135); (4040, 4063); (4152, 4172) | 1.0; 187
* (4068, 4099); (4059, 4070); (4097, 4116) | -1.9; 176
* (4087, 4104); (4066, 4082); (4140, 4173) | 0.6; 184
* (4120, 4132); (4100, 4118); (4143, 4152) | -0.9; 180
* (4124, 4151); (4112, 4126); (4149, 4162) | 0.5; 192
